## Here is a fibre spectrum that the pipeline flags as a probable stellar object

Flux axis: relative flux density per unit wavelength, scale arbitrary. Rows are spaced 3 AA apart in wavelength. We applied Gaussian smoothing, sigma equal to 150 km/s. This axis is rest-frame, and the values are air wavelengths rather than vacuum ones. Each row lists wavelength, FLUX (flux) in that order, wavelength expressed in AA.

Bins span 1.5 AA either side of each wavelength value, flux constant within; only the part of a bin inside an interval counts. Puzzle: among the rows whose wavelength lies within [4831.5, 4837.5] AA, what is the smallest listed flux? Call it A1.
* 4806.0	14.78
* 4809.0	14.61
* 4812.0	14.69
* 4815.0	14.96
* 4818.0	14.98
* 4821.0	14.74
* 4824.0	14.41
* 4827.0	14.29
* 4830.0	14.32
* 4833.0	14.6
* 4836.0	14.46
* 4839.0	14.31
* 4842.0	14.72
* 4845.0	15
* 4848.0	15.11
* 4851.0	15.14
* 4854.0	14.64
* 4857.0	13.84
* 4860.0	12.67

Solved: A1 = 14.46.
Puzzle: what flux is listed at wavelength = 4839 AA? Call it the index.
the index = 14.31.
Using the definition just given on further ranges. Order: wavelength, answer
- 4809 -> 14.61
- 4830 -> 14.32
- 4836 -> 14.46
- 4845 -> 15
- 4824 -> 14.41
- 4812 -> 14.69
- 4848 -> 15.11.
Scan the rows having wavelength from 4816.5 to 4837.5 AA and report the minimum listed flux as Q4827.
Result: 14.29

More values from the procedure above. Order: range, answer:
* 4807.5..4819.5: 14.61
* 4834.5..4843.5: 14.31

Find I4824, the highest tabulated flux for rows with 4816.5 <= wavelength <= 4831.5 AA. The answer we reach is 14.98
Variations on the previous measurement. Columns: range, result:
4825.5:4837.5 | 14.6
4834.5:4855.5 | 15.14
